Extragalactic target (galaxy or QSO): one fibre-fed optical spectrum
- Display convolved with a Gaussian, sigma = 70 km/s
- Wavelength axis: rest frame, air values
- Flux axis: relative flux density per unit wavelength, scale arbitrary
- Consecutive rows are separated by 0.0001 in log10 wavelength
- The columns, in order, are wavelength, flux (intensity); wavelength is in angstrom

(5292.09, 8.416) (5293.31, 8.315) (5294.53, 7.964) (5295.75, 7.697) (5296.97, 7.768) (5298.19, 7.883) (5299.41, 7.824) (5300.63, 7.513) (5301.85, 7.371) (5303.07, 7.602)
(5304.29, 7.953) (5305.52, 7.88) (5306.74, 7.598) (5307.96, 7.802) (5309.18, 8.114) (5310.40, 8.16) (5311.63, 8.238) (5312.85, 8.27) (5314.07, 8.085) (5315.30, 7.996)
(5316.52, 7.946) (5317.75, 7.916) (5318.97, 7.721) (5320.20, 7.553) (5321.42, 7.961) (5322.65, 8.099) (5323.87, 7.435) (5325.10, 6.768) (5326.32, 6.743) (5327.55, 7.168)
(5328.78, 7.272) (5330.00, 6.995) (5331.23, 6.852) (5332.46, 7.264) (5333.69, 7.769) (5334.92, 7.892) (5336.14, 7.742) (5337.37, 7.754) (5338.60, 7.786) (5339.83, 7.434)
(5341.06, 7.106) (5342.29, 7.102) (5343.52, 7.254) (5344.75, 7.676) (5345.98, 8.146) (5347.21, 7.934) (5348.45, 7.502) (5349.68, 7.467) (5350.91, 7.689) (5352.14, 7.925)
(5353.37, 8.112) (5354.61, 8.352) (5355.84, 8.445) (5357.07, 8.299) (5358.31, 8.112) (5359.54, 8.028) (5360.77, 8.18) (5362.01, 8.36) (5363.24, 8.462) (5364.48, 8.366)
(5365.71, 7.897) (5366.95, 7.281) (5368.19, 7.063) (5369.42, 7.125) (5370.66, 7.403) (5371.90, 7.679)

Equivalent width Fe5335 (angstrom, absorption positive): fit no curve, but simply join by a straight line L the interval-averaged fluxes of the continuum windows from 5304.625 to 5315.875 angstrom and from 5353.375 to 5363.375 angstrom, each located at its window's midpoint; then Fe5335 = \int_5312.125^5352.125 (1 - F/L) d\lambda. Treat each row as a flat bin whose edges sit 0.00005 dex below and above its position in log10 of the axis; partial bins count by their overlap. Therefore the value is 2.68 angstrom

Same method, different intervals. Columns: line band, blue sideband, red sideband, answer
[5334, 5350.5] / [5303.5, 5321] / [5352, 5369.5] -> 0.81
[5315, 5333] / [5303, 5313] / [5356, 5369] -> 1.21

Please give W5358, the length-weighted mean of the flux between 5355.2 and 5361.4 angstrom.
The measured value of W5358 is 8.22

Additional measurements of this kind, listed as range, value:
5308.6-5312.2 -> 8.16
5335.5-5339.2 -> 7.78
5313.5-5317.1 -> 8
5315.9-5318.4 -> 7.94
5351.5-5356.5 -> 8.21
